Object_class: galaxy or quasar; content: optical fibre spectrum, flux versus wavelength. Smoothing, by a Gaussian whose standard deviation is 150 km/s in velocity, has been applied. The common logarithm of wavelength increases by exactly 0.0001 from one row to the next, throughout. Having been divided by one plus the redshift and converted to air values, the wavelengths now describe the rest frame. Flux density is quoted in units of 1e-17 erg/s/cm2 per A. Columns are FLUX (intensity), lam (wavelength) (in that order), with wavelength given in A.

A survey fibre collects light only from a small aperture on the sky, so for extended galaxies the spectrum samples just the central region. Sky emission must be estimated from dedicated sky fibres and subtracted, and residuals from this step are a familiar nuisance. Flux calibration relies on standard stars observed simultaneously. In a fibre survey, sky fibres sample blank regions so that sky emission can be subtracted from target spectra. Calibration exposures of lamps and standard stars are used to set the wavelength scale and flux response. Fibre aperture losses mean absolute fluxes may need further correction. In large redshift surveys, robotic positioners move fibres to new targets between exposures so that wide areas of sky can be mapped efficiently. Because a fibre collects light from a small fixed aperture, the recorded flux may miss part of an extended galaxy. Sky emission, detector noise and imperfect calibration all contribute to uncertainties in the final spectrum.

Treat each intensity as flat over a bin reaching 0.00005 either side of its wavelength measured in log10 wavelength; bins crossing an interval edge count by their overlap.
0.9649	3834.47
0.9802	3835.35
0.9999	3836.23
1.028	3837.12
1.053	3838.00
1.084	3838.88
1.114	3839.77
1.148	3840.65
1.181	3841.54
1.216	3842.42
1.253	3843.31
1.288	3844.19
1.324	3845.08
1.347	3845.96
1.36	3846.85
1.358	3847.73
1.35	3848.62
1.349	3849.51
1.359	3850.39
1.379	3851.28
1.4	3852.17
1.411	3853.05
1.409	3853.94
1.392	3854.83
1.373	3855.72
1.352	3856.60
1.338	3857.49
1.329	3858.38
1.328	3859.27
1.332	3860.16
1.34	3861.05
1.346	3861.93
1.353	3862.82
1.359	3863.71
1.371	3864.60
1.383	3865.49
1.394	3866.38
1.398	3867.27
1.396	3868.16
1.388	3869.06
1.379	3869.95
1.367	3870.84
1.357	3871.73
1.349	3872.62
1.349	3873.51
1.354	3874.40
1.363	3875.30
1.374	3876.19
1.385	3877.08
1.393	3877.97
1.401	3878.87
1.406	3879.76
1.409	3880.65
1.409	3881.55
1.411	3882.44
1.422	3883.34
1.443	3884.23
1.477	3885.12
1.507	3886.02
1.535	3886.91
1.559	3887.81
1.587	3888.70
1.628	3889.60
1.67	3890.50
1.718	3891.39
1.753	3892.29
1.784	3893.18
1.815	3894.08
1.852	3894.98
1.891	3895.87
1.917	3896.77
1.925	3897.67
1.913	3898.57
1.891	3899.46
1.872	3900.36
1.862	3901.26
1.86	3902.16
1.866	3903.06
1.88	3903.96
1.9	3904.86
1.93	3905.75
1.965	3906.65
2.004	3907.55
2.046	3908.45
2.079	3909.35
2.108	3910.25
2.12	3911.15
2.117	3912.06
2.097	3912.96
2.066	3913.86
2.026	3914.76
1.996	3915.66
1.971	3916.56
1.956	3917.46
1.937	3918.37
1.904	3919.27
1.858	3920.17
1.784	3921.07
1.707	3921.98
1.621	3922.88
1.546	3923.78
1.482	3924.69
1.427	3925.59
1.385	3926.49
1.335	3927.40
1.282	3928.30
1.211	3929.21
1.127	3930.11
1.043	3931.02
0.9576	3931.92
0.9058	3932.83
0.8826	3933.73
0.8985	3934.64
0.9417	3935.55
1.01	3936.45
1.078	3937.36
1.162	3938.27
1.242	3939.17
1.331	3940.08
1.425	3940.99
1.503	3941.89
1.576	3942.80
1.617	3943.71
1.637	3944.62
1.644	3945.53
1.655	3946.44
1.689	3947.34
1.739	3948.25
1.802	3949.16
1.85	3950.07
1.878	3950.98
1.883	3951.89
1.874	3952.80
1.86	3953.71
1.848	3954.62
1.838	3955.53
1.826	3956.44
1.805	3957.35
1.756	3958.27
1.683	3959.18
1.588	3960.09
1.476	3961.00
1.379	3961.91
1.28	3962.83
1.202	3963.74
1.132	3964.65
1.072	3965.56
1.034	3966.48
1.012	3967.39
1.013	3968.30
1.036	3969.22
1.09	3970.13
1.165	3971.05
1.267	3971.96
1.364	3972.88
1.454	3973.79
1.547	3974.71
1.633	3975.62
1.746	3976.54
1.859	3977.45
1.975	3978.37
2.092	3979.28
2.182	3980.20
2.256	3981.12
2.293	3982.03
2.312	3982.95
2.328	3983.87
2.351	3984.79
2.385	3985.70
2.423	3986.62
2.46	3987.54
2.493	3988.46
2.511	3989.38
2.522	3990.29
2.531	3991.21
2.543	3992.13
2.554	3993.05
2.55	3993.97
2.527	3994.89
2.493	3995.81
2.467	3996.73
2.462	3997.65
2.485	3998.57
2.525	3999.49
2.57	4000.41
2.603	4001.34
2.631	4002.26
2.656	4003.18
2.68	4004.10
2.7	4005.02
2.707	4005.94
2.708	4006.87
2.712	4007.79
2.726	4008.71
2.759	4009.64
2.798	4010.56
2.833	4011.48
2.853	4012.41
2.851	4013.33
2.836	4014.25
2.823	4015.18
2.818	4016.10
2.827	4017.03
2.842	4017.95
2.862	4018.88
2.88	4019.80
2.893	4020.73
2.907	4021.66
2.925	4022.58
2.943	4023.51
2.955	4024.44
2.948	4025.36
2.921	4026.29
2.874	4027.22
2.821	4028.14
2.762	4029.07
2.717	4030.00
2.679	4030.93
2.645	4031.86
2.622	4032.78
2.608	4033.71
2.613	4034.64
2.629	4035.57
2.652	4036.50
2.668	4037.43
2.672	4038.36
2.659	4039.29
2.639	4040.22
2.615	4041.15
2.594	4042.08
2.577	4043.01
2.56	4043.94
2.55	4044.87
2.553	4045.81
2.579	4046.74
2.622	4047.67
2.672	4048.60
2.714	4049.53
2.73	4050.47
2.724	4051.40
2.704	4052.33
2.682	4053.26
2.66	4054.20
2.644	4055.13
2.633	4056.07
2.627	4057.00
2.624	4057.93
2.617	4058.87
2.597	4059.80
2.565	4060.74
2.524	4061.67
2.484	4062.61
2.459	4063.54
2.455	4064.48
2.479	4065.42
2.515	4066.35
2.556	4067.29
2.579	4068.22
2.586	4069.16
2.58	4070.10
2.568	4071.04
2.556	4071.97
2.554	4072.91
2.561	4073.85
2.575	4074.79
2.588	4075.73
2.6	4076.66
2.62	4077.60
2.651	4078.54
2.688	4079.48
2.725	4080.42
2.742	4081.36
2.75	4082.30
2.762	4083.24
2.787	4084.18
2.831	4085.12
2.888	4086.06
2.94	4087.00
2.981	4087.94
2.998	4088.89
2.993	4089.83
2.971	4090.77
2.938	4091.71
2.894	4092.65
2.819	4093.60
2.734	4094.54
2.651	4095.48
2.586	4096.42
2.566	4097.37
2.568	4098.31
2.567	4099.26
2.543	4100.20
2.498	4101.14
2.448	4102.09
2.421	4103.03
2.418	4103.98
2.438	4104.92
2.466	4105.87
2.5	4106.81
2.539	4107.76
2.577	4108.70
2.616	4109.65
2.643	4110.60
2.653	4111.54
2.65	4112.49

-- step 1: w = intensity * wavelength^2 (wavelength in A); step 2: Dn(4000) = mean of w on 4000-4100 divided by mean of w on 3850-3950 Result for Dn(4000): 1.9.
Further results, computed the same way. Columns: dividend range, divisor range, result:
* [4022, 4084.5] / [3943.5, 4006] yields 1.41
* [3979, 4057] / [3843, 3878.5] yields 2.10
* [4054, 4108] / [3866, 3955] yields 1.79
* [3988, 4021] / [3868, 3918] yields 1.65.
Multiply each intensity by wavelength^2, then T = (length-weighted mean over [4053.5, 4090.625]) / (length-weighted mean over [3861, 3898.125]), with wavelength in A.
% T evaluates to 1.95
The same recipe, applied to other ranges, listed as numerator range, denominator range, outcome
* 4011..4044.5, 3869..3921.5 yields 1.71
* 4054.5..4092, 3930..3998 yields 1.64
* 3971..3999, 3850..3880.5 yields 1.69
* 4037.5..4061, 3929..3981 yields 1.89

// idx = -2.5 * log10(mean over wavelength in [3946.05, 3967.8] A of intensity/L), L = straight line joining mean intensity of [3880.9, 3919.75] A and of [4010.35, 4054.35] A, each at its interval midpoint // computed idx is 0.36 mag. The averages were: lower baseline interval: 1.83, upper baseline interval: 2.74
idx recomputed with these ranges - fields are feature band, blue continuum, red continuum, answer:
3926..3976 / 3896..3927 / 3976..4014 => 0.48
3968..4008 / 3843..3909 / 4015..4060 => 0.08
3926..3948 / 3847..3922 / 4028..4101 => 0.45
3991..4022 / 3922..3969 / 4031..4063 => -0.25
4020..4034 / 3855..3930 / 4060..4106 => -0.20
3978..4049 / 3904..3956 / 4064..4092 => -0.18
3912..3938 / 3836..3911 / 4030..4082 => 0.21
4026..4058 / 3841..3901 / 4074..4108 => -0.11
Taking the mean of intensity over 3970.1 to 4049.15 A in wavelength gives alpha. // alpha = 2.52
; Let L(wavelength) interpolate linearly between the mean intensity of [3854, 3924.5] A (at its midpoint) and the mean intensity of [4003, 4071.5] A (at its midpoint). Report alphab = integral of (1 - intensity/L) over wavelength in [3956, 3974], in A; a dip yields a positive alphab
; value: 7.0 A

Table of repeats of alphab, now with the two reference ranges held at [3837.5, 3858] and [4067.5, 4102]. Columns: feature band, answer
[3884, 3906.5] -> -2.7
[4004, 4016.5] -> -2.8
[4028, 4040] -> -1.3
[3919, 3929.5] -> 1.2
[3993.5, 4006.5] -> -2.2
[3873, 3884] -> 0.7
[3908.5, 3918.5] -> -2.1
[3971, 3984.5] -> 1.4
